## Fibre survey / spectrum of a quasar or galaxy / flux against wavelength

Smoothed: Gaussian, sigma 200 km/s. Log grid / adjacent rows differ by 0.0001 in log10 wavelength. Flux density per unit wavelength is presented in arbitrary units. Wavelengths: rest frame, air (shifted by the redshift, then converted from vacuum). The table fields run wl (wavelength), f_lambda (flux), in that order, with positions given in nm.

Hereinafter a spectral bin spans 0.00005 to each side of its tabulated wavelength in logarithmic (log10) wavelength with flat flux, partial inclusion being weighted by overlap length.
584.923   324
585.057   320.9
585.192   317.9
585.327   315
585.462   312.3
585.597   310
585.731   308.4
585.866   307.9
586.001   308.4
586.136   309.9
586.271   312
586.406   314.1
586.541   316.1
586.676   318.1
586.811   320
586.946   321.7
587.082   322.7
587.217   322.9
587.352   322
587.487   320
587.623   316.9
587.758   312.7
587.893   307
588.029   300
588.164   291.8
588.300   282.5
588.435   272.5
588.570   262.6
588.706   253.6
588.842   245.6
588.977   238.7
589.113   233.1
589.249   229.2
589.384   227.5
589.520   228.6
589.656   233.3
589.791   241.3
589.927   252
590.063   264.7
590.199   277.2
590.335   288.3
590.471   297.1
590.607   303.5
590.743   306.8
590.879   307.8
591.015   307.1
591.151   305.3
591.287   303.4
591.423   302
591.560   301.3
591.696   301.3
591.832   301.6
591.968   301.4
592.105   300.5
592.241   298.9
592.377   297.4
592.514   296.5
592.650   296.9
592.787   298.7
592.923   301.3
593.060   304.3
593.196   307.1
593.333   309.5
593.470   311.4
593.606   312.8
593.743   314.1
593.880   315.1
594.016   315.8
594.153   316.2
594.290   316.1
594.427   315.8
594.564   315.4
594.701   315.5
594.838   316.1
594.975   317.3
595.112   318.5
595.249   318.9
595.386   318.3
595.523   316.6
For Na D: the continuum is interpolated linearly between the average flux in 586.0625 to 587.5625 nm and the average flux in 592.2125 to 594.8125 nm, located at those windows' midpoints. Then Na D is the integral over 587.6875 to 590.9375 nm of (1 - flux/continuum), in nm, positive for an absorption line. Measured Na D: 0.47 nm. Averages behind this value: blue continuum 318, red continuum 309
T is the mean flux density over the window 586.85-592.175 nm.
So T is 285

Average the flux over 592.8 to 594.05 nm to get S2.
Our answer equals 310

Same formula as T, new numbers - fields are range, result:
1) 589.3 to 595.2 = 297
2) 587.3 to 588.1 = 313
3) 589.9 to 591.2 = 292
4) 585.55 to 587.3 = 315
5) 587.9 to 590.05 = 255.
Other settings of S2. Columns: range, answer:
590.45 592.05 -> 303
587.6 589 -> 281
